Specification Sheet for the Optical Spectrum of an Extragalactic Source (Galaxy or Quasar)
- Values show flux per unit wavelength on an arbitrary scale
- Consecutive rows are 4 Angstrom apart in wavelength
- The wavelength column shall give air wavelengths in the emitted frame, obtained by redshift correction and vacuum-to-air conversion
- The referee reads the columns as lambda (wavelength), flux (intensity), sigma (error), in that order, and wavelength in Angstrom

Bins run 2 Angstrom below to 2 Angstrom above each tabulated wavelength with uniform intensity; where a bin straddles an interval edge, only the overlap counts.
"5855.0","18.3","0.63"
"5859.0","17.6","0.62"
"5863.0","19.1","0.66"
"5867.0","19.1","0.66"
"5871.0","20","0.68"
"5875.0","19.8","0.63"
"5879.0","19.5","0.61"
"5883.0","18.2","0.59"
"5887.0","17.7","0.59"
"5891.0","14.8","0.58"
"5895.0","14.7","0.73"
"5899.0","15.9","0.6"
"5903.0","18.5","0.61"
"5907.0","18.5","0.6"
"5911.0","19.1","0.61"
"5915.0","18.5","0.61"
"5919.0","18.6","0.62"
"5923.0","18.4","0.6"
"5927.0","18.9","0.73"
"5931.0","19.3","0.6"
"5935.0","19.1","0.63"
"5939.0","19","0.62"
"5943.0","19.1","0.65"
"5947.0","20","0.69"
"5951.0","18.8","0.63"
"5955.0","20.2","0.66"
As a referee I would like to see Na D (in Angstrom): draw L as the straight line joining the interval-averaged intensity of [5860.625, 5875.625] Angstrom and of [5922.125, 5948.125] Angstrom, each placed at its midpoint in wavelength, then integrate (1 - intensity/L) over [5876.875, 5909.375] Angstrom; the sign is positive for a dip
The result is 3.5 Angstrom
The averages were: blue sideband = 19.4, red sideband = 19.1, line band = 17.3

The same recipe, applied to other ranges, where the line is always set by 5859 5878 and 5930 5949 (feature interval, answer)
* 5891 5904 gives 2.2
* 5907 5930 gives 0.7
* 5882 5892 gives 1.2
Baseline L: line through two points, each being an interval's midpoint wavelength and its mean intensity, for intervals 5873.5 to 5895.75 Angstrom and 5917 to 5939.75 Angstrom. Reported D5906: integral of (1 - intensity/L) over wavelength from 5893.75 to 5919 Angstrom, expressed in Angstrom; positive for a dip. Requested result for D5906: 0.7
